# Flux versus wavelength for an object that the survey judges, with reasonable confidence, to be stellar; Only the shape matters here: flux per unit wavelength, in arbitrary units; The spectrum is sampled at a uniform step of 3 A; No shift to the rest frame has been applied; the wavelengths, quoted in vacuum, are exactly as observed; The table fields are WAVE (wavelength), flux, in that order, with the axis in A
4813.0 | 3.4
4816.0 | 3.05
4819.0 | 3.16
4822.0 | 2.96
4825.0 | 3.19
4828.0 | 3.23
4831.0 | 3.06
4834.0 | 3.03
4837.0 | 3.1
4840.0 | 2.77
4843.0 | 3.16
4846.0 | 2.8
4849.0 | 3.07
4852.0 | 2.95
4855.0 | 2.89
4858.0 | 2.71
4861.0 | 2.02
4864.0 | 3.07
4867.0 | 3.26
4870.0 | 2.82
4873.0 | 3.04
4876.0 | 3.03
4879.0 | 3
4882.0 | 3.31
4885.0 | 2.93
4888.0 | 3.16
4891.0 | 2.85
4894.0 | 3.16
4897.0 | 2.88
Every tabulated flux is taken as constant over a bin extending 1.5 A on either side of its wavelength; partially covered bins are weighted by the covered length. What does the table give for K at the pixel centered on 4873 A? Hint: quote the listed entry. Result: 3.04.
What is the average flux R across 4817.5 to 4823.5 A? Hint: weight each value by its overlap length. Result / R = 3.06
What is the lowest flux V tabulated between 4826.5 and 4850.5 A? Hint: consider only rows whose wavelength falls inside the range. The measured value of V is 2.77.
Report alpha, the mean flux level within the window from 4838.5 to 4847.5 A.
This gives 2.91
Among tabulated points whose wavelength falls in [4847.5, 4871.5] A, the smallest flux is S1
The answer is 2.02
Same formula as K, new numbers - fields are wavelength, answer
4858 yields 2.71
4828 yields 3.23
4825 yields 3.19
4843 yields 3.16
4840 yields 2.77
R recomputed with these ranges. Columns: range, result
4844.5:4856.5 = 2.93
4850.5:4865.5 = 2.73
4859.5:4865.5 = 2.54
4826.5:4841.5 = 3.04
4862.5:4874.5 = 3.05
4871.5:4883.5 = 3.1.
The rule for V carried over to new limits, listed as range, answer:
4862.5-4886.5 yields 2.82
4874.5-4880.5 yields 3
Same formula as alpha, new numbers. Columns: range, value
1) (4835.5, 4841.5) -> 2.94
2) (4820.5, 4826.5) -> 3.07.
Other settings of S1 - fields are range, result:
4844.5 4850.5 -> 2.8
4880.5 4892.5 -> 2.85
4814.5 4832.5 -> 2.96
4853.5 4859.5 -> 2.71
